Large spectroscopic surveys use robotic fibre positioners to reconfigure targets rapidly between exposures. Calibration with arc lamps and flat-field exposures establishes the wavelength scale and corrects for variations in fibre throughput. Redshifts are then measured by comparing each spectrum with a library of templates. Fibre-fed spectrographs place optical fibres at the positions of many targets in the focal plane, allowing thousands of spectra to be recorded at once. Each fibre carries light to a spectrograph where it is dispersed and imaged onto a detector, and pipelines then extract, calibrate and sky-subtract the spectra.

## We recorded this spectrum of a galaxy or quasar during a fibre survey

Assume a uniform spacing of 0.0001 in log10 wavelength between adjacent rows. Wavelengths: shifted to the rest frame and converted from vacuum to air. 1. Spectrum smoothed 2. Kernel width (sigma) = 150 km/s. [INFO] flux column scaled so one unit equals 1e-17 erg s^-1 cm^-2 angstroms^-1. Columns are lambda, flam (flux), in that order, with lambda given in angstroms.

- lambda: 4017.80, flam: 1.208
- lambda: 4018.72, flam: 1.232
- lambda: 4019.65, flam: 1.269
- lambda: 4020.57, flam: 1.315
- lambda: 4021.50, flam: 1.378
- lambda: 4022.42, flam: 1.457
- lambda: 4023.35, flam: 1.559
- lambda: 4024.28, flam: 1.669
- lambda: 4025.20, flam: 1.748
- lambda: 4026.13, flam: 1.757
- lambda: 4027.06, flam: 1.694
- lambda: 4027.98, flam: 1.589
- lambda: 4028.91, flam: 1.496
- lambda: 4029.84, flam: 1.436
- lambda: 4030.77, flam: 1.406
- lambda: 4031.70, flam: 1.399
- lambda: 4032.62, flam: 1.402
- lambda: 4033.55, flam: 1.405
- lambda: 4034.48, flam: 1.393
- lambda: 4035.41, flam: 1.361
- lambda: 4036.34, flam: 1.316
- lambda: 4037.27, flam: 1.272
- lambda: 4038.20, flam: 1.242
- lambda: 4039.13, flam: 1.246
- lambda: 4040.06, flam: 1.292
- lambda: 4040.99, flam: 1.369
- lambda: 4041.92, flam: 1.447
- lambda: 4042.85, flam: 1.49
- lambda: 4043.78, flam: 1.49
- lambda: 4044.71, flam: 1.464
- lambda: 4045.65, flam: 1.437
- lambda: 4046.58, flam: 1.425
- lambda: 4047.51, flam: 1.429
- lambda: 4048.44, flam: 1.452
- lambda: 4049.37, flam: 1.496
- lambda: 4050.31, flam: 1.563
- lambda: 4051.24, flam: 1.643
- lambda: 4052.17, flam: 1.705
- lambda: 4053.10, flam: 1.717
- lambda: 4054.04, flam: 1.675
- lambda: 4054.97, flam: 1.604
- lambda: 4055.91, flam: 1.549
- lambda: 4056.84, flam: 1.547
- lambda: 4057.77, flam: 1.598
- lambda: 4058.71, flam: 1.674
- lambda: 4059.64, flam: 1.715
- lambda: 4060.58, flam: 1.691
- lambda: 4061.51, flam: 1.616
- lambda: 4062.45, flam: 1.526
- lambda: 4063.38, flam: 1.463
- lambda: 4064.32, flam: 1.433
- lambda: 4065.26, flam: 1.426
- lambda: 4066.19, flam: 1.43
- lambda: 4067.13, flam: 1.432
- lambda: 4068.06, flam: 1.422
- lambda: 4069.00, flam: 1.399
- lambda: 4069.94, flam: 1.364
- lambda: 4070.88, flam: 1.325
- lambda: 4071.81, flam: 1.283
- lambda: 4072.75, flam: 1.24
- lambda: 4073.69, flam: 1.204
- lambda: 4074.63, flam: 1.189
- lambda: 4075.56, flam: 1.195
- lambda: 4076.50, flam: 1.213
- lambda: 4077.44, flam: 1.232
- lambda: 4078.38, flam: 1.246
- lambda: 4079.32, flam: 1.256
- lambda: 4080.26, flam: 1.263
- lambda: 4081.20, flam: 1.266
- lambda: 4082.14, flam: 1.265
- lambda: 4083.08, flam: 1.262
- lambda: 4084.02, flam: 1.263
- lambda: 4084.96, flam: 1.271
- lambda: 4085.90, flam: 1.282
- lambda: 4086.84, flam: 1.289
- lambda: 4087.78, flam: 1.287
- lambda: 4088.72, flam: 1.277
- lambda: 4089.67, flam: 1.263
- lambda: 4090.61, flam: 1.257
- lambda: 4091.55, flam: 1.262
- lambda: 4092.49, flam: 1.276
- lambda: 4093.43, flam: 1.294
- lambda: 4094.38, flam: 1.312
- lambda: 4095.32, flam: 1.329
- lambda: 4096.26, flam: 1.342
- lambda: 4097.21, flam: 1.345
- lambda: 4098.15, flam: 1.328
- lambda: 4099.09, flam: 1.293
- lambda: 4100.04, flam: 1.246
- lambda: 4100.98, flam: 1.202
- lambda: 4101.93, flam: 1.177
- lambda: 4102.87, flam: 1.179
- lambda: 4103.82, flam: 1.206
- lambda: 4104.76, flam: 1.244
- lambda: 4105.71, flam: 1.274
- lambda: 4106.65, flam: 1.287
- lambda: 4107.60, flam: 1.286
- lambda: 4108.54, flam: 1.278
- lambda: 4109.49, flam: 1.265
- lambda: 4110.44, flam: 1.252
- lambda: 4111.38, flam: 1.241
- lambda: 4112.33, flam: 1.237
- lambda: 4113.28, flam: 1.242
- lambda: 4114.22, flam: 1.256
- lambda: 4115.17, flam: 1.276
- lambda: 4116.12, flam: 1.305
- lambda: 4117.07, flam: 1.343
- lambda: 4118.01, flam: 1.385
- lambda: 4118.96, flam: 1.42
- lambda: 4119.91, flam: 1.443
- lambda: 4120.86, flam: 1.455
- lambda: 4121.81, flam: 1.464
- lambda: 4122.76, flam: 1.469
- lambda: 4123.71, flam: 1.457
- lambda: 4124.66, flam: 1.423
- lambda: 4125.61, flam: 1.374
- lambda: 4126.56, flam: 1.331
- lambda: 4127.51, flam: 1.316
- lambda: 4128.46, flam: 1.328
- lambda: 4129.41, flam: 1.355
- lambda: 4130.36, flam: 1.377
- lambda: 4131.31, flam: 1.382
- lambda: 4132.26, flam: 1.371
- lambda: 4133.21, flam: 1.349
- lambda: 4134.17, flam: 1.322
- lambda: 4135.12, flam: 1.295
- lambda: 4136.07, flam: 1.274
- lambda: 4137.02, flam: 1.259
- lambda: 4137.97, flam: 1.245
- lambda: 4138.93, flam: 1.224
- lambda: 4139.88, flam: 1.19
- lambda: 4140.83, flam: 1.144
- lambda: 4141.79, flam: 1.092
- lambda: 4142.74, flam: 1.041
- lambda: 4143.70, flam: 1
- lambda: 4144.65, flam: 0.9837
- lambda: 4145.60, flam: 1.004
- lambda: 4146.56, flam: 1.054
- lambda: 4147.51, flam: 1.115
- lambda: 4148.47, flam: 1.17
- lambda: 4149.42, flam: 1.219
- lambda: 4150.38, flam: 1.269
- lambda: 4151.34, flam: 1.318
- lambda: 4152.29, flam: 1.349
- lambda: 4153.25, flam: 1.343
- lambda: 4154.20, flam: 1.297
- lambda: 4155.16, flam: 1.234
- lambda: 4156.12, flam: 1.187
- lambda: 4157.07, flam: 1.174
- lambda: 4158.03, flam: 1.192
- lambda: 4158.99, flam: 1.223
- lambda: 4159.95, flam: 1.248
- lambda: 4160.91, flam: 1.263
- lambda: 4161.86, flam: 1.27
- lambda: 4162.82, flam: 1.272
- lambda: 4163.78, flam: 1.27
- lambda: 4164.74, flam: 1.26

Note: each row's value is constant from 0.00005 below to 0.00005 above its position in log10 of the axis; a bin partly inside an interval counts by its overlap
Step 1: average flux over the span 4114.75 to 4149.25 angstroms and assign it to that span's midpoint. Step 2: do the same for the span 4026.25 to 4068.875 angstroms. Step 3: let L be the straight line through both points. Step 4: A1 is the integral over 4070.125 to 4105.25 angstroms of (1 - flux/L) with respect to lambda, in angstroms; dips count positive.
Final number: 3.2 angstroms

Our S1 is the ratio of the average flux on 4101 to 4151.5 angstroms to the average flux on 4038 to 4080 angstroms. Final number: 0.9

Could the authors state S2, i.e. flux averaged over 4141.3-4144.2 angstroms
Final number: 1.04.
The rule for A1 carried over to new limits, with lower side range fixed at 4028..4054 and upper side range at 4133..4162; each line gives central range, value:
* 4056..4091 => 0.2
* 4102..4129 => -1.0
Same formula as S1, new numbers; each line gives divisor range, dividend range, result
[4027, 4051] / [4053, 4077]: 1.02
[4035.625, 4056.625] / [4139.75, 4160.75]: 0.80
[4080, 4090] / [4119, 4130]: 1.10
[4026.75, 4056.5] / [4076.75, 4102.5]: 0.87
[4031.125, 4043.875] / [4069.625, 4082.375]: 0.92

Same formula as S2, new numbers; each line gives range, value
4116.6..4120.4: 1.4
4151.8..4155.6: 1.31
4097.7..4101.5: 1.26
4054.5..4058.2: 1.58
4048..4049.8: 1.48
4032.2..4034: 1.4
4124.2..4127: 1.38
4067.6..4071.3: 1.37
